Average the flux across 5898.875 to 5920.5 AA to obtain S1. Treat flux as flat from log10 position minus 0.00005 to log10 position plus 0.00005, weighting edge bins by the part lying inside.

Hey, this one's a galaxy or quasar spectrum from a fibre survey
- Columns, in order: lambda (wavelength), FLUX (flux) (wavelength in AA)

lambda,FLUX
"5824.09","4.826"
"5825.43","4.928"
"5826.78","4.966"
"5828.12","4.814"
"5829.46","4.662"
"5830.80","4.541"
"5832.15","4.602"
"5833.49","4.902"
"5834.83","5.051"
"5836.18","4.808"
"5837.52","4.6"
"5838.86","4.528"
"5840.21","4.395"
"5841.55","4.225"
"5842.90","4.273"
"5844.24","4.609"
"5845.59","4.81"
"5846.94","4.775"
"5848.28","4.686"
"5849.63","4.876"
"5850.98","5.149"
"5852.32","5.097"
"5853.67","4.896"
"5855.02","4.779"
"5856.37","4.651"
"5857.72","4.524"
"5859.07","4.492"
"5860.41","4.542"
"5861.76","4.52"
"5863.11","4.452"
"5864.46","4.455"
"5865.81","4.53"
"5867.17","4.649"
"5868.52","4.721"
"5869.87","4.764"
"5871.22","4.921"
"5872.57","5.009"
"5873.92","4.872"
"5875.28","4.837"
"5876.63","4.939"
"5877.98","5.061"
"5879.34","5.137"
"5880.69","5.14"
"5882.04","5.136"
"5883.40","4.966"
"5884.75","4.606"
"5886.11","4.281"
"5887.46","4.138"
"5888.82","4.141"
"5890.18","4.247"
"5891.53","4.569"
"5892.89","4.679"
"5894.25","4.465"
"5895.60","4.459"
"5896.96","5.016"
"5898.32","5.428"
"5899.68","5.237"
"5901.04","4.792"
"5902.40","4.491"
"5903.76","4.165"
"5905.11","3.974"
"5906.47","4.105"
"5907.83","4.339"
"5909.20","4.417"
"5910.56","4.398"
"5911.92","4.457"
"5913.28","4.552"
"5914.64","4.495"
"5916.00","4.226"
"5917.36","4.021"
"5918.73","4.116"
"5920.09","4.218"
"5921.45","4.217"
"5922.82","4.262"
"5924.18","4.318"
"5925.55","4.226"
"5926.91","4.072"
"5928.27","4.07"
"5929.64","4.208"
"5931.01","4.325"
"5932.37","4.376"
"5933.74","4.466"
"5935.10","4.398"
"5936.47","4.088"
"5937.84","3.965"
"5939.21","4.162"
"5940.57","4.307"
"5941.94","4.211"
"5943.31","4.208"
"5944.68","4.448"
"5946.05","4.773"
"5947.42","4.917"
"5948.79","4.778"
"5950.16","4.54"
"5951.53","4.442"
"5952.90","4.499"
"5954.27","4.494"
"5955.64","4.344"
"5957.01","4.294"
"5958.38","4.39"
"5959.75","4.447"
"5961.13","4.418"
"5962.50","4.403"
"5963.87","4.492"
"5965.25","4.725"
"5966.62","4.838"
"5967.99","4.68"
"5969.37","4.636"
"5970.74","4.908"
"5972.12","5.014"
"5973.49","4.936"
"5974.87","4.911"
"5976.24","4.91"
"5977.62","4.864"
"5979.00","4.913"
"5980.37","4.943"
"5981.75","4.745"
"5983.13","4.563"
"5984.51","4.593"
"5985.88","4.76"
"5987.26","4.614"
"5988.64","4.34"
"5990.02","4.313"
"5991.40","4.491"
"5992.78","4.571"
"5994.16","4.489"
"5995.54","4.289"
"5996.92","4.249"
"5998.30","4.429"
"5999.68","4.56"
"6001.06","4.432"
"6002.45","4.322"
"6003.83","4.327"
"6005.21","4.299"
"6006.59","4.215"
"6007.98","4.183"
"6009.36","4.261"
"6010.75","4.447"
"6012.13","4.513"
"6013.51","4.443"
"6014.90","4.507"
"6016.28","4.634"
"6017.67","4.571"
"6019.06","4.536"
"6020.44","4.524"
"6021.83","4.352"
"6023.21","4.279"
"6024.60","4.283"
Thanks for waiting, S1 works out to 4.38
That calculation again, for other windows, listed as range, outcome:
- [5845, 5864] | 4.73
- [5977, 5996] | 4.61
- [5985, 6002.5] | 4.46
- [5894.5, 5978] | 4.47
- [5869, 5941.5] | 4.49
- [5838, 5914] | 4.65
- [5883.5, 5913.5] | 4.51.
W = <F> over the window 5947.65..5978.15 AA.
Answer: 4.64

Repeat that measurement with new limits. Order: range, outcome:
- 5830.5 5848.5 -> 4.63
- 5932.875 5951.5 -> 4.4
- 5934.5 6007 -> 4.53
